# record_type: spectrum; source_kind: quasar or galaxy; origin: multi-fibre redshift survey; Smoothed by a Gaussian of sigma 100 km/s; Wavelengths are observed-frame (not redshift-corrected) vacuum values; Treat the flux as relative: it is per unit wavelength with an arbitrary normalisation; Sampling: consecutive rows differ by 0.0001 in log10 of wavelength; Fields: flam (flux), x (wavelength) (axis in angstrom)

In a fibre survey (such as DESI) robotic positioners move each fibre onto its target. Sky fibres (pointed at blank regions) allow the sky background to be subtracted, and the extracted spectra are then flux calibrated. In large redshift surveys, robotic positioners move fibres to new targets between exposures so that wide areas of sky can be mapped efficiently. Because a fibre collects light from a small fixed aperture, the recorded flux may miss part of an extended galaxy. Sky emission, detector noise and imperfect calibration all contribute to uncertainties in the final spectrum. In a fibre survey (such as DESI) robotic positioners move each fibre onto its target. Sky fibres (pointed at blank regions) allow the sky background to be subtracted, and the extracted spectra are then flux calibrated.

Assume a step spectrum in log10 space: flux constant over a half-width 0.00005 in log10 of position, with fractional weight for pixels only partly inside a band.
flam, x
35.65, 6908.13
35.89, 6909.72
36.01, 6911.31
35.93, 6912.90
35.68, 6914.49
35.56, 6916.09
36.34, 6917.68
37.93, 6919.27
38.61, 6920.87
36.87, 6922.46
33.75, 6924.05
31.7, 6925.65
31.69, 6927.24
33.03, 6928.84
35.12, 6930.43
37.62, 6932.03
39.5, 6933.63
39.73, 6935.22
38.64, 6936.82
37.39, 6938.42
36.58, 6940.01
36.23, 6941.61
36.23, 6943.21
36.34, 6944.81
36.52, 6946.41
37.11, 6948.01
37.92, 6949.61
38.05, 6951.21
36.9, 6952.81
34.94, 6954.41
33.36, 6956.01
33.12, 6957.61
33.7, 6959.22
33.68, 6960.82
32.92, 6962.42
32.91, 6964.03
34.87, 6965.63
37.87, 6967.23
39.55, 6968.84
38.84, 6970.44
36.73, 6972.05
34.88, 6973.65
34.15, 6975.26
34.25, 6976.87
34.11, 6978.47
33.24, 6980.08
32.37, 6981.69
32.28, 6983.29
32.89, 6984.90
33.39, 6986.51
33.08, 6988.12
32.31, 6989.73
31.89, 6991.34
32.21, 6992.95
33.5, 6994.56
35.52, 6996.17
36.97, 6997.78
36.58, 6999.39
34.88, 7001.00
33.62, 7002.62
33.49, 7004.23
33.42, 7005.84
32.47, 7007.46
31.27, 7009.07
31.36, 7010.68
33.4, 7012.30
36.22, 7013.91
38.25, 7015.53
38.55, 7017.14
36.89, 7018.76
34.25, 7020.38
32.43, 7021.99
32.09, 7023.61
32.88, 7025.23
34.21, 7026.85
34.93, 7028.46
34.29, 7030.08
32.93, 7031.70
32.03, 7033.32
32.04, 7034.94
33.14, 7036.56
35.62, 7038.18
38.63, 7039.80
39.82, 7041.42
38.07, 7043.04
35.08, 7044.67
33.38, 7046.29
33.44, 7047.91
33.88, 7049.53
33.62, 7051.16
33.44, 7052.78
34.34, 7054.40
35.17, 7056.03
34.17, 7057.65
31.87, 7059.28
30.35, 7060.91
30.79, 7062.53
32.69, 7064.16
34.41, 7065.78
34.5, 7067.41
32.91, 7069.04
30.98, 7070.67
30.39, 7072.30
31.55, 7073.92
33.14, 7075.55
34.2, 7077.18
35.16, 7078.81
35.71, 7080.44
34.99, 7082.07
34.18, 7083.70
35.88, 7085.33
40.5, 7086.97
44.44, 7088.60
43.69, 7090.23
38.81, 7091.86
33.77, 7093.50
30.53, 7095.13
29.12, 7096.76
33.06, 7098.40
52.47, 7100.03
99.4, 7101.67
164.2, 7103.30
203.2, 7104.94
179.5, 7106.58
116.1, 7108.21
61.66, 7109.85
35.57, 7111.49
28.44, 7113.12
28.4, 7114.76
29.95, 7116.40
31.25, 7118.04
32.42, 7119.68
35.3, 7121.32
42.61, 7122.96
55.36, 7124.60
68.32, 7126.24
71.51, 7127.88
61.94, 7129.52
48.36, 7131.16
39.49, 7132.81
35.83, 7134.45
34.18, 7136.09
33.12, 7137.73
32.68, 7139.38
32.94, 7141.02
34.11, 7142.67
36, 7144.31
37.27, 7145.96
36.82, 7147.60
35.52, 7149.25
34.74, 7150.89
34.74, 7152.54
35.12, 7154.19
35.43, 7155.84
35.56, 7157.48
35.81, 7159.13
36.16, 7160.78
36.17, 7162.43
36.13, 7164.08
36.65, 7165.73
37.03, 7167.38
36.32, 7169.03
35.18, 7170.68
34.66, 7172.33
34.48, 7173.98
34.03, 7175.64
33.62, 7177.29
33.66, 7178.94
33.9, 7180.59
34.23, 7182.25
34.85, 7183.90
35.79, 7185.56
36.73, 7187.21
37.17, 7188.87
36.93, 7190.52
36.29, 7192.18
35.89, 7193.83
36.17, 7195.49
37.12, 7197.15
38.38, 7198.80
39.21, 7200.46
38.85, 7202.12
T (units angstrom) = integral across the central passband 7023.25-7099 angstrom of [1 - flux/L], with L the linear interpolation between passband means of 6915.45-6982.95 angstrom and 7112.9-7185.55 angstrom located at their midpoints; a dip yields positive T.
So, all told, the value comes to 5.1 angstrom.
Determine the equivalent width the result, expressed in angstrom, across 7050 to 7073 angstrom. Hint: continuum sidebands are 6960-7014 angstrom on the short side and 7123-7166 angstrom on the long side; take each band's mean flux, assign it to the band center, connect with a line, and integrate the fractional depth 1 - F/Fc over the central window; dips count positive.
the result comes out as 2.6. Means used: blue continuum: 34.1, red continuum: 40.5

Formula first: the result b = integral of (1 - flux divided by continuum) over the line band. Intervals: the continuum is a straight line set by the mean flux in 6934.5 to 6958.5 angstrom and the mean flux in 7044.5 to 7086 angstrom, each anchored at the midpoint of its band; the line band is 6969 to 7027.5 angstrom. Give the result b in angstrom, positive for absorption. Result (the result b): 1.7 angstrom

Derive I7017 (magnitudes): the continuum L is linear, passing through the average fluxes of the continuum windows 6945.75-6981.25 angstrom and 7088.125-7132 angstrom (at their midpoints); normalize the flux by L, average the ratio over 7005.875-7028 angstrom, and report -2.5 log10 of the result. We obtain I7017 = 0.31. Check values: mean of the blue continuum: 35.4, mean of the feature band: 34.2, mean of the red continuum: 63.1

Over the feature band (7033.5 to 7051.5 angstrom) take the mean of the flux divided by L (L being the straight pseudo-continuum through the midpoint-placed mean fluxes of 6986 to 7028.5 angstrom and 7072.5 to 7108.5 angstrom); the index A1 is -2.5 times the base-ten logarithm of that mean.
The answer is 0.286 mag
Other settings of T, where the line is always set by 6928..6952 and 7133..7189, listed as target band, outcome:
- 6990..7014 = 1.9 angstrom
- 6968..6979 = 0.2 angstrom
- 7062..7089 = 1.2 angstrom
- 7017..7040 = 1.4 angstrom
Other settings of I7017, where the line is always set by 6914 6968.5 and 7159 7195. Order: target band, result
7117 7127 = -0.224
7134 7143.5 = 0.058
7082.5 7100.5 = -0.055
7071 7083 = 0.068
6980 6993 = 0.101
